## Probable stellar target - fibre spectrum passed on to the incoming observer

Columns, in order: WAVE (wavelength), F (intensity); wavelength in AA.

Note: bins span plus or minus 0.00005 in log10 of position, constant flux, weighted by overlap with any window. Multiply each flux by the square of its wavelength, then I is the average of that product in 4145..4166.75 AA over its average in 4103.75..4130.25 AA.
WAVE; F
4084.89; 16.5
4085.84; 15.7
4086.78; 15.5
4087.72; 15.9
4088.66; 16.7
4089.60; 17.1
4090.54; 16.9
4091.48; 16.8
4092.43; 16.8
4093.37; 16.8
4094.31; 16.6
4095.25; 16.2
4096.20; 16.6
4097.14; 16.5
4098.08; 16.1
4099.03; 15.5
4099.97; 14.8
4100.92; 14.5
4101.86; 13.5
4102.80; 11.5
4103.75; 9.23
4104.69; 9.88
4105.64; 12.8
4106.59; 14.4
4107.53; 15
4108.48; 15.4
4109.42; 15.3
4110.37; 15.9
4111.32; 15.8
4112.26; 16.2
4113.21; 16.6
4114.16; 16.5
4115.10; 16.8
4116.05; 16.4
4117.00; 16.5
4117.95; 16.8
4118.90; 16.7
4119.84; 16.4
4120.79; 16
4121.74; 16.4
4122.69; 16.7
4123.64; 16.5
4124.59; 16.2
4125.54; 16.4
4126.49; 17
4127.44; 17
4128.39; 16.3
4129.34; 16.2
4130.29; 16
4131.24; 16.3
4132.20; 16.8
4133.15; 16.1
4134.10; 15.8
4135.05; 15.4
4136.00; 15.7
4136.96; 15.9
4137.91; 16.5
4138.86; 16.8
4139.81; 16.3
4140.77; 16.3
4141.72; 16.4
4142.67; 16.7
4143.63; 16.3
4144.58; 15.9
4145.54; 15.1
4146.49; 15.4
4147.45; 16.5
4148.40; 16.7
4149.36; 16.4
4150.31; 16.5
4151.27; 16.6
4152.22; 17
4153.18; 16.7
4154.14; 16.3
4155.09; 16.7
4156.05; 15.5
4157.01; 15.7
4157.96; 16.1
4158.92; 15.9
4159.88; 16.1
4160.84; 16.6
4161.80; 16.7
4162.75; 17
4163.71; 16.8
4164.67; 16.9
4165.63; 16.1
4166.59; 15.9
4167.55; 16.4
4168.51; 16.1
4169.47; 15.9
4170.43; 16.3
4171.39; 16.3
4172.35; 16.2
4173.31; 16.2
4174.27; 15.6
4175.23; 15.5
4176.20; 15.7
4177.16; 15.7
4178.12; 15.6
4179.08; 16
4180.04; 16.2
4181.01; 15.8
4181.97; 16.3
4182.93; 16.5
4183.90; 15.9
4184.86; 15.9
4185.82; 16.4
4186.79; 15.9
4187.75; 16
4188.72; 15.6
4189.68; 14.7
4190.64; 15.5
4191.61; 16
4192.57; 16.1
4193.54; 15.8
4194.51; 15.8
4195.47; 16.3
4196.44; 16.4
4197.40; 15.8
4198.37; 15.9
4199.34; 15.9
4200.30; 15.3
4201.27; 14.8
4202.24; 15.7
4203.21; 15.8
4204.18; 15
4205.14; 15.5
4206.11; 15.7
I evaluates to 1.1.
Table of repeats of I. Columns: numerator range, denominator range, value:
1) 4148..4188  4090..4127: 1.07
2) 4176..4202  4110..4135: 1.00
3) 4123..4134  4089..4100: 1.01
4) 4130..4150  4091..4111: 1.12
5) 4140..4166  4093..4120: 1.10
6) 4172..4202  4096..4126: 1.07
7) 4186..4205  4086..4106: 1.09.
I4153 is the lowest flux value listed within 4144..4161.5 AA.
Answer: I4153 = 15.1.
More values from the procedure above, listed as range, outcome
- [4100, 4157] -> 9.23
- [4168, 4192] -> 14.7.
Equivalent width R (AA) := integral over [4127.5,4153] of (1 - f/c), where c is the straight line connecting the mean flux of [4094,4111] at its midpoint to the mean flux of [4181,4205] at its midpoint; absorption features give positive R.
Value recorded -2.1 AA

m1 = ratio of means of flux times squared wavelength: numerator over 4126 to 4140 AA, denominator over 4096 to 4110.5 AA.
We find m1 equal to 1.17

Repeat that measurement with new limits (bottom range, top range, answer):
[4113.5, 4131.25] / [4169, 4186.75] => 1.00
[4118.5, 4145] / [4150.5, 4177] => 1.01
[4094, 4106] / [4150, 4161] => 1.19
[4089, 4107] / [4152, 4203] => 1.12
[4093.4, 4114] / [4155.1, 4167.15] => 1.14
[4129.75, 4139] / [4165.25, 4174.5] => 1.02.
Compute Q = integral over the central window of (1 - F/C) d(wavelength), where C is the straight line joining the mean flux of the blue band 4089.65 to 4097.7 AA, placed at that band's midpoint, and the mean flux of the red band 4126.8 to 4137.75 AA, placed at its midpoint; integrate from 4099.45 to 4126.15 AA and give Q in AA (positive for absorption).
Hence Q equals 2.0 AA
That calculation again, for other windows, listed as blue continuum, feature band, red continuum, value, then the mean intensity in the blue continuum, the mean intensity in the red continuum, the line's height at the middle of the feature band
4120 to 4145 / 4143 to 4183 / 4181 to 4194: -0.3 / 16.3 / 15.9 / 16.1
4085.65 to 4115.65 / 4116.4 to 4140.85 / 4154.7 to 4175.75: -1.0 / 15.3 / 16.2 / 15.7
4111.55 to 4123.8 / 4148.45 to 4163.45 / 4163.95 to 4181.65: -0.2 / 16.5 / 16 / 16.2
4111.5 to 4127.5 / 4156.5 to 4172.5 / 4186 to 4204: -0.2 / 16.5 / 15.7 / 16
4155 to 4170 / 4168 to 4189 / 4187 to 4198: 0.1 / 16.3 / 15.8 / 16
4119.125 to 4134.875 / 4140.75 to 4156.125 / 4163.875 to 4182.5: -0.1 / 16.4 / 16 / 16.2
